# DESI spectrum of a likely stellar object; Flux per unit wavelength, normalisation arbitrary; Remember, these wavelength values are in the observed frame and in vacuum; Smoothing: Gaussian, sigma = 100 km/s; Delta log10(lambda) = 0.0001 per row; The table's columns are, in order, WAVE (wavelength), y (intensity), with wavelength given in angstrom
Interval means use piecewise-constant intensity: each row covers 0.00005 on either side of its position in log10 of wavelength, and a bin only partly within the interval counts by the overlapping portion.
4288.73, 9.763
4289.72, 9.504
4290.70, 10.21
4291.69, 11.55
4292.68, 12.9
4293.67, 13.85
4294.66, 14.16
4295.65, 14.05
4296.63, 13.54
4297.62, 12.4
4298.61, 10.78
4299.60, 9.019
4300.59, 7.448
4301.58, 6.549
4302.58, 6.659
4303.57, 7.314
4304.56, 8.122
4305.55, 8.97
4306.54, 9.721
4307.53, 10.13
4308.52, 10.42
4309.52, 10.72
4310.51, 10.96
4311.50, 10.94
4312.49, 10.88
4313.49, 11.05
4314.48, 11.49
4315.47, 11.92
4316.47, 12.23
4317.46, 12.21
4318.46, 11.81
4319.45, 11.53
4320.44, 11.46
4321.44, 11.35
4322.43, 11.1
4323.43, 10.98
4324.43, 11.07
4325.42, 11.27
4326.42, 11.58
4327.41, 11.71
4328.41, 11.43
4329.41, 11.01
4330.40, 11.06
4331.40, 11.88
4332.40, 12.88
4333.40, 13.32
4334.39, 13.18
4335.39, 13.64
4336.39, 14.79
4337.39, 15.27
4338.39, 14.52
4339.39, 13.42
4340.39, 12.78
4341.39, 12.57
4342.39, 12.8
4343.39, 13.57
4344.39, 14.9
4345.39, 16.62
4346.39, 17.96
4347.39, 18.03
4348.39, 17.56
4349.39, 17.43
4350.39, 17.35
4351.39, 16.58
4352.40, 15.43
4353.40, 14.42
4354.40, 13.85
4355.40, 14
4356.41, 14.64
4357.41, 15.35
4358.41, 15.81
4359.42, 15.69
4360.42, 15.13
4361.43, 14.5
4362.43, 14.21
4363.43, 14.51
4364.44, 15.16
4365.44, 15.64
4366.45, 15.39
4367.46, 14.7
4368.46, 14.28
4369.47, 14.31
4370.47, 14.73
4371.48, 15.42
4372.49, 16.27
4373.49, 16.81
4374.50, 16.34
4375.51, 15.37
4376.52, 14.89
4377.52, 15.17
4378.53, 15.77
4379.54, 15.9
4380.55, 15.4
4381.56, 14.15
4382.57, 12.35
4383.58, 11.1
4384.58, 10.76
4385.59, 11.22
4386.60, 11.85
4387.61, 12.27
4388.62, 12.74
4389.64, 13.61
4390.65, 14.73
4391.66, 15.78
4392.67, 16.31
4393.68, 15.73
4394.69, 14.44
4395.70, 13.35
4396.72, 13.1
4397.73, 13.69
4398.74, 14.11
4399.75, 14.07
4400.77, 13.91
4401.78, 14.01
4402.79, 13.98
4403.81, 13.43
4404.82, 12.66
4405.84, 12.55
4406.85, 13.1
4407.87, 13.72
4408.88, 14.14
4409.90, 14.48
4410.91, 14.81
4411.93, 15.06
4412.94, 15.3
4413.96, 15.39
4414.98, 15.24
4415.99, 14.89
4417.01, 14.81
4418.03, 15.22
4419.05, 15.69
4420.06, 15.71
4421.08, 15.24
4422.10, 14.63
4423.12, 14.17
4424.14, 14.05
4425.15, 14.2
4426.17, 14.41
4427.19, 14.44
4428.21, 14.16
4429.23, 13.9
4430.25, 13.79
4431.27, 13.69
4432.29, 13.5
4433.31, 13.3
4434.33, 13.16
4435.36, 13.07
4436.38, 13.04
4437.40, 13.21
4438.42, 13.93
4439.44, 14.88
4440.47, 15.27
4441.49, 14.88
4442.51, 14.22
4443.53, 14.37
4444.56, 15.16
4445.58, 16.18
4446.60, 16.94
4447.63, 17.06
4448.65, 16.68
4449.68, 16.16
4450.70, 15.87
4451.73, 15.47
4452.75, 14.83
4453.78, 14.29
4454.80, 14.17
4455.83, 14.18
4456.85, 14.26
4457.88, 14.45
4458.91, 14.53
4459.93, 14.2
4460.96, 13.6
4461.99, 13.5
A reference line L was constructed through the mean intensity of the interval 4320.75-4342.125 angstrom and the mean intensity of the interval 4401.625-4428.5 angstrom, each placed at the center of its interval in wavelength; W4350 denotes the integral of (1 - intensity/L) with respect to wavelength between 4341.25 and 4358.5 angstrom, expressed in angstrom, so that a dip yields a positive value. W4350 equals -3.61 angstrom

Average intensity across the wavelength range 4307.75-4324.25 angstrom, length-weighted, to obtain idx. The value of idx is 11.3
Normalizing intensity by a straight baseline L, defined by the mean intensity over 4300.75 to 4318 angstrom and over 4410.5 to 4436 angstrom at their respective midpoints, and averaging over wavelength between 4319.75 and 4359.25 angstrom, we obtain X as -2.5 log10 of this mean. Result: -0.23 mag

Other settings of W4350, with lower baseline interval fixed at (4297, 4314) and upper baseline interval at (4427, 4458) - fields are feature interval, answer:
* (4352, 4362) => -3.0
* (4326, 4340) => -3.0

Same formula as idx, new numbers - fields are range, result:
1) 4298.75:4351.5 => 12.1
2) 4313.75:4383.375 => 14.1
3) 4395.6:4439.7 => 14.1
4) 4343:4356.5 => 15.9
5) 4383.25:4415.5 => 13.8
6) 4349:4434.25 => 14.5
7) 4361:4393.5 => 14.4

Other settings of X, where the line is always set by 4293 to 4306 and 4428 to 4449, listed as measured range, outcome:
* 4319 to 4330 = -0.029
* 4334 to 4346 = -0.218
